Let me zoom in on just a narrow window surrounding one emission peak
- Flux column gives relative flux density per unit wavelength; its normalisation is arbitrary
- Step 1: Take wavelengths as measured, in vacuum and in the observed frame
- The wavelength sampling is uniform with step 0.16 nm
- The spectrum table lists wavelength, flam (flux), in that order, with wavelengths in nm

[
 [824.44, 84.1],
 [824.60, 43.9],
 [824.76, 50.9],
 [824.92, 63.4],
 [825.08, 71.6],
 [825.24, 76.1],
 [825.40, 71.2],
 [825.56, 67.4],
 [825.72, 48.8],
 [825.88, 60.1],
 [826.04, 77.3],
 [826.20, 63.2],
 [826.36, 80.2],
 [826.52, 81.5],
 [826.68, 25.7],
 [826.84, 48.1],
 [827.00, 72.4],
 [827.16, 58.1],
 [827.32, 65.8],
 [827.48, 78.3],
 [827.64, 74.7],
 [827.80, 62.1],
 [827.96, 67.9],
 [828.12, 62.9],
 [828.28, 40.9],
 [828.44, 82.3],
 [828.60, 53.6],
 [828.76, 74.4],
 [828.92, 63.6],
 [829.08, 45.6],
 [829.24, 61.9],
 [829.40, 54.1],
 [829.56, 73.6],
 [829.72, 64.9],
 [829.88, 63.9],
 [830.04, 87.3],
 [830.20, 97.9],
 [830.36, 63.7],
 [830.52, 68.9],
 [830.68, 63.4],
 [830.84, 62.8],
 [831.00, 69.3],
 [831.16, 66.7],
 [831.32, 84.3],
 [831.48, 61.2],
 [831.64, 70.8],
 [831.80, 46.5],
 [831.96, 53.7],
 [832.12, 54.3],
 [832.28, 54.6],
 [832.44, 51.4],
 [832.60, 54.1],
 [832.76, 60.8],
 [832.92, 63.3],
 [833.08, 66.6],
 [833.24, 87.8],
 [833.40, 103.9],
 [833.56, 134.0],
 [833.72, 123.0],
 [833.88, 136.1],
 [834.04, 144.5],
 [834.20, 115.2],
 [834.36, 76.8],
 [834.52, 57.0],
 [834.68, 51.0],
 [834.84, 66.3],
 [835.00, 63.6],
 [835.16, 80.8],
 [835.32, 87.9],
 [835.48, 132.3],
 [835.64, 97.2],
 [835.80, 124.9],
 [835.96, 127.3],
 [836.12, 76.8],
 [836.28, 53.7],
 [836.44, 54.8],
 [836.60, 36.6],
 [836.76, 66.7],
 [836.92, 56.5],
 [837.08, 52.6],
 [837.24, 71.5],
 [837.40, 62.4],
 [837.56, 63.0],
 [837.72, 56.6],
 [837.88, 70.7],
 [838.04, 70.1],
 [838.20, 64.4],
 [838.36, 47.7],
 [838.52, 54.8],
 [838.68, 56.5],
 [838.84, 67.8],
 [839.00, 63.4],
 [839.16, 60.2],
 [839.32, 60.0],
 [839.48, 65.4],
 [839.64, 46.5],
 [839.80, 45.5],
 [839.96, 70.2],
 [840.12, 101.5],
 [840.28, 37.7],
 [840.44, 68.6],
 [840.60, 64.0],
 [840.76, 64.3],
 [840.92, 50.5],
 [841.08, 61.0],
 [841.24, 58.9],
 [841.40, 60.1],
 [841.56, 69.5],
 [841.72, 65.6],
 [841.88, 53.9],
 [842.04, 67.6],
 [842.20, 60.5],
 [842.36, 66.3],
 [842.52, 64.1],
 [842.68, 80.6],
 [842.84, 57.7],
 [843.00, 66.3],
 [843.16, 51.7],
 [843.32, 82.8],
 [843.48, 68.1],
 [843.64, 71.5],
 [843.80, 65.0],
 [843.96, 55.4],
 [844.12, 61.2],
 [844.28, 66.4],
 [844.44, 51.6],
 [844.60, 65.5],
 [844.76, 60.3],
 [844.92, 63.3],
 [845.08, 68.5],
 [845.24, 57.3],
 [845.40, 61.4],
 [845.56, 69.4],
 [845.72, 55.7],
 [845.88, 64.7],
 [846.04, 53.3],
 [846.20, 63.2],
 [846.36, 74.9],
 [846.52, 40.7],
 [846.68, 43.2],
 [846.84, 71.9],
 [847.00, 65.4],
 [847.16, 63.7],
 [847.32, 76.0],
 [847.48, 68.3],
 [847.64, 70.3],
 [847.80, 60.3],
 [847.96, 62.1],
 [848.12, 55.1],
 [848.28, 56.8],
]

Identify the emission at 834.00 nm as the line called [S II] 6716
